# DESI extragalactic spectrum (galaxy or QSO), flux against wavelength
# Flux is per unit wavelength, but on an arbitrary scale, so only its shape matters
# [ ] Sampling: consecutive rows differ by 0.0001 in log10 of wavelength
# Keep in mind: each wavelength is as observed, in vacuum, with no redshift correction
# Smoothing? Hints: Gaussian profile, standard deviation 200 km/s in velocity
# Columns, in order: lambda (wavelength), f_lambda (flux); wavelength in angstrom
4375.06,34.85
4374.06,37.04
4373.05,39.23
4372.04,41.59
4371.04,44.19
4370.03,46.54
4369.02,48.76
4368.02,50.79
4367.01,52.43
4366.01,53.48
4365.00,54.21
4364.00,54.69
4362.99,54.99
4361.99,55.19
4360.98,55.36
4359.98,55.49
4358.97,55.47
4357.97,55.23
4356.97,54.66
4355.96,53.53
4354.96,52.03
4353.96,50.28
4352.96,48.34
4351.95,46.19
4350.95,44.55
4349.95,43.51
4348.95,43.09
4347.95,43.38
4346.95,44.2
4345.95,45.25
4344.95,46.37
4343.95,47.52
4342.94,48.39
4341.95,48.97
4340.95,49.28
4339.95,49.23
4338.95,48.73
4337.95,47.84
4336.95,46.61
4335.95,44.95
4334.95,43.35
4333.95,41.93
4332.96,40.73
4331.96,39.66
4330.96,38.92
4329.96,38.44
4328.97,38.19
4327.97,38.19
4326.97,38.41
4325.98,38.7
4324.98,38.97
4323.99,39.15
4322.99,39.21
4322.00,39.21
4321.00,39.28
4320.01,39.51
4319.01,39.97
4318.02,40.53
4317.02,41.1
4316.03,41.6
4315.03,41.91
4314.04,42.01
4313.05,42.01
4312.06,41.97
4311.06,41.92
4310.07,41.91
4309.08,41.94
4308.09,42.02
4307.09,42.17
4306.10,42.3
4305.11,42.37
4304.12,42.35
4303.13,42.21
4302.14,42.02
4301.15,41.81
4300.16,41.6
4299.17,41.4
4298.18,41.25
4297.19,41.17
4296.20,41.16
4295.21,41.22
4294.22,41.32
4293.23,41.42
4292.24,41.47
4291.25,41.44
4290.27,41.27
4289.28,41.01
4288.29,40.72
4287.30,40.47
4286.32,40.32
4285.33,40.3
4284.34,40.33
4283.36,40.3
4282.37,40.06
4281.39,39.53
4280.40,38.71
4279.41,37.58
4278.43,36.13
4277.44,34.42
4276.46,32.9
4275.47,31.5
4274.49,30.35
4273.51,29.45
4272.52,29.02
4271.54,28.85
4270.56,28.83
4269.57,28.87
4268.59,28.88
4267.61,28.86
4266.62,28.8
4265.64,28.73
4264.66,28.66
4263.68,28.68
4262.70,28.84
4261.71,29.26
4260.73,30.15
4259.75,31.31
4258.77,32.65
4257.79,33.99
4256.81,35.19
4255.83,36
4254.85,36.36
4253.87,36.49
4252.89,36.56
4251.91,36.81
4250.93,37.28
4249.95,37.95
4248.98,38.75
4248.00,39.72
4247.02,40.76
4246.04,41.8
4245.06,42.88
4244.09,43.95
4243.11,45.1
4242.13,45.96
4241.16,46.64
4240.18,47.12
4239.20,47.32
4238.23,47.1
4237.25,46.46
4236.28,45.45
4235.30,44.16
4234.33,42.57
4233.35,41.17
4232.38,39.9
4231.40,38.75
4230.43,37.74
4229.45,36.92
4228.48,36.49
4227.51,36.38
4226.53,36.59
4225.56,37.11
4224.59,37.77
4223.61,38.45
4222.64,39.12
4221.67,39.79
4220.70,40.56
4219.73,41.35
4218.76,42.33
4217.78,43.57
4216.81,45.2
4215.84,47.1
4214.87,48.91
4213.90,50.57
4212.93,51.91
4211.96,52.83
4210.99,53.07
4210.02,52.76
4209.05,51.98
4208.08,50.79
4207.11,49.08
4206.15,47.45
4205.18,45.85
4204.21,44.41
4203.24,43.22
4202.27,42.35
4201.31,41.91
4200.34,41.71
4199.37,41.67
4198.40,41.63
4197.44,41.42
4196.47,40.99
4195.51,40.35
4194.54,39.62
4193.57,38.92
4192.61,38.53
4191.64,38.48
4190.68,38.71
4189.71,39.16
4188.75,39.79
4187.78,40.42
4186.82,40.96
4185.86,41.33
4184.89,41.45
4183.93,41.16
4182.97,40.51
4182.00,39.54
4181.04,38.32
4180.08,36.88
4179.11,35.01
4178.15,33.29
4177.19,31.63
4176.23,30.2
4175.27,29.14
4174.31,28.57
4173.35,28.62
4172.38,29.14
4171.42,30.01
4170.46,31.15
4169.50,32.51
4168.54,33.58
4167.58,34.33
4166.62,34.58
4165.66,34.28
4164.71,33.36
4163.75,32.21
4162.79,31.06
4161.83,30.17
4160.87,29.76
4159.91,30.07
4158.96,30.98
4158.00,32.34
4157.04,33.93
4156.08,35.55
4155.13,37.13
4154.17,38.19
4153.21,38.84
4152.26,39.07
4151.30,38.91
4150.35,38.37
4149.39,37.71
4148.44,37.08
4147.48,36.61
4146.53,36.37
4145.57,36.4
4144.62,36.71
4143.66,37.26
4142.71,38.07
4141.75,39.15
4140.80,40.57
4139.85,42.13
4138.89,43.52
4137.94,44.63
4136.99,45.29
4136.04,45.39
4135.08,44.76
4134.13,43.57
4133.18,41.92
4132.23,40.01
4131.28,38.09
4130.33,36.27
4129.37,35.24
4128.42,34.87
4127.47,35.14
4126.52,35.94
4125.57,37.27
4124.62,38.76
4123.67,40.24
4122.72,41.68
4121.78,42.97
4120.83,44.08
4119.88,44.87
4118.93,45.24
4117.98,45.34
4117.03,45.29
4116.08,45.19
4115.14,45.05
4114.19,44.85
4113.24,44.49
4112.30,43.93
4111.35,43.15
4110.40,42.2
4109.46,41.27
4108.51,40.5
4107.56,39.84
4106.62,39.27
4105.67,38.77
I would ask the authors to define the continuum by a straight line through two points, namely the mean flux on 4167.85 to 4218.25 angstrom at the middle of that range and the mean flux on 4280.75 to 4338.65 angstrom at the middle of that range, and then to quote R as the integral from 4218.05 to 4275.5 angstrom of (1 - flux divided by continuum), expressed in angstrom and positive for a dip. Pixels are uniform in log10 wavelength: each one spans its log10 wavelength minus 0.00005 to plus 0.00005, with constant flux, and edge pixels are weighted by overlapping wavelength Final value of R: 5.4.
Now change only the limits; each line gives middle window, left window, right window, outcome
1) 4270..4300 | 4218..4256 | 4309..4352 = 2.8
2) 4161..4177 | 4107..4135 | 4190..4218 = 4.4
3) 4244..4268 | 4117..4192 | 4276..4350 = 3.2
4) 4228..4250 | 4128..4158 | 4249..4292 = -4.2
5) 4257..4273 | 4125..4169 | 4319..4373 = 4.8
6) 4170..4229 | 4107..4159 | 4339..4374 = 3.1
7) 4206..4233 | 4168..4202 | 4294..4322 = -3.8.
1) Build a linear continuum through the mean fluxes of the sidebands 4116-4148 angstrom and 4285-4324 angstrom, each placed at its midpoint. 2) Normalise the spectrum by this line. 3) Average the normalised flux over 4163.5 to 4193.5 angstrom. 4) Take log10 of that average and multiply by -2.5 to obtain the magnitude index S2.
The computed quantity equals 0.149 mag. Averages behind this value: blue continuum 40.5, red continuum 41.2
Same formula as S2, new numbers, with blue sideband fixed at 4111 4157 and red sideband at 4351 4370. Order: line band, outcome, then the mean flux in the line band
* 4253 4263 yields 0.376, 33.2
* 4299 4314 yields 0.180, 42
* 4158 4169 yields 0.286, 32.2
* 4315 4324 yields 0.246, 40.1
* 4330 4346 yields 0.136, 45.3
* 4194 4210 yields -0.006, 44.3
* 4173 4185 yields 0.223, 34.8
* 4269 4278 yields 0.489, 30.5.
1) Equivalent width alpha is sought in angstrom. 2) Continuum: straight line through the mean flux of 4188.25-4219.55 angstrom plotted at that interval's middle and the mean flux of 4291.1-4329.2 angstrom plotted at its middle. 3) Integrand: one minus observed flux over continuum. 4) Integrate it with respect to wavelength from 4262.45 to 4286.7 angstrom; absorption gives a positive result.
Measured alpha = 5.1 angstrom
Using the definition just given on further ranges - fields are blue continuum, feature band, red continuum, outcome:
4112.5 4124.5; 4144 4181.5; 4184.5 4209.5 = 7.99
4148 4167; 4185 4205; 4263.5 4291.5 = -3.56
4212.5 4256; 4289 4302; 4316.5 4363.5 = 0.72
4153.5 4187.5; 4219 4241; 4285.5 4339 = -2.26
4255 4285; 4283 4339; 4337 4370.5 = -0.51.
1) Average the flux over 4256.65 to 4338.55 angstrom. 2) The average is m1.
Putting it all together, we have 38.2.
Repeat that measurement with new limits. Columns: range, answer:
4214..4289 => 37.8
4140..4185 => 34.9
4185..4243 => 43.1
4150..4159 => 36.6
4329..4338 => 42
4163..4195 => 35.6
